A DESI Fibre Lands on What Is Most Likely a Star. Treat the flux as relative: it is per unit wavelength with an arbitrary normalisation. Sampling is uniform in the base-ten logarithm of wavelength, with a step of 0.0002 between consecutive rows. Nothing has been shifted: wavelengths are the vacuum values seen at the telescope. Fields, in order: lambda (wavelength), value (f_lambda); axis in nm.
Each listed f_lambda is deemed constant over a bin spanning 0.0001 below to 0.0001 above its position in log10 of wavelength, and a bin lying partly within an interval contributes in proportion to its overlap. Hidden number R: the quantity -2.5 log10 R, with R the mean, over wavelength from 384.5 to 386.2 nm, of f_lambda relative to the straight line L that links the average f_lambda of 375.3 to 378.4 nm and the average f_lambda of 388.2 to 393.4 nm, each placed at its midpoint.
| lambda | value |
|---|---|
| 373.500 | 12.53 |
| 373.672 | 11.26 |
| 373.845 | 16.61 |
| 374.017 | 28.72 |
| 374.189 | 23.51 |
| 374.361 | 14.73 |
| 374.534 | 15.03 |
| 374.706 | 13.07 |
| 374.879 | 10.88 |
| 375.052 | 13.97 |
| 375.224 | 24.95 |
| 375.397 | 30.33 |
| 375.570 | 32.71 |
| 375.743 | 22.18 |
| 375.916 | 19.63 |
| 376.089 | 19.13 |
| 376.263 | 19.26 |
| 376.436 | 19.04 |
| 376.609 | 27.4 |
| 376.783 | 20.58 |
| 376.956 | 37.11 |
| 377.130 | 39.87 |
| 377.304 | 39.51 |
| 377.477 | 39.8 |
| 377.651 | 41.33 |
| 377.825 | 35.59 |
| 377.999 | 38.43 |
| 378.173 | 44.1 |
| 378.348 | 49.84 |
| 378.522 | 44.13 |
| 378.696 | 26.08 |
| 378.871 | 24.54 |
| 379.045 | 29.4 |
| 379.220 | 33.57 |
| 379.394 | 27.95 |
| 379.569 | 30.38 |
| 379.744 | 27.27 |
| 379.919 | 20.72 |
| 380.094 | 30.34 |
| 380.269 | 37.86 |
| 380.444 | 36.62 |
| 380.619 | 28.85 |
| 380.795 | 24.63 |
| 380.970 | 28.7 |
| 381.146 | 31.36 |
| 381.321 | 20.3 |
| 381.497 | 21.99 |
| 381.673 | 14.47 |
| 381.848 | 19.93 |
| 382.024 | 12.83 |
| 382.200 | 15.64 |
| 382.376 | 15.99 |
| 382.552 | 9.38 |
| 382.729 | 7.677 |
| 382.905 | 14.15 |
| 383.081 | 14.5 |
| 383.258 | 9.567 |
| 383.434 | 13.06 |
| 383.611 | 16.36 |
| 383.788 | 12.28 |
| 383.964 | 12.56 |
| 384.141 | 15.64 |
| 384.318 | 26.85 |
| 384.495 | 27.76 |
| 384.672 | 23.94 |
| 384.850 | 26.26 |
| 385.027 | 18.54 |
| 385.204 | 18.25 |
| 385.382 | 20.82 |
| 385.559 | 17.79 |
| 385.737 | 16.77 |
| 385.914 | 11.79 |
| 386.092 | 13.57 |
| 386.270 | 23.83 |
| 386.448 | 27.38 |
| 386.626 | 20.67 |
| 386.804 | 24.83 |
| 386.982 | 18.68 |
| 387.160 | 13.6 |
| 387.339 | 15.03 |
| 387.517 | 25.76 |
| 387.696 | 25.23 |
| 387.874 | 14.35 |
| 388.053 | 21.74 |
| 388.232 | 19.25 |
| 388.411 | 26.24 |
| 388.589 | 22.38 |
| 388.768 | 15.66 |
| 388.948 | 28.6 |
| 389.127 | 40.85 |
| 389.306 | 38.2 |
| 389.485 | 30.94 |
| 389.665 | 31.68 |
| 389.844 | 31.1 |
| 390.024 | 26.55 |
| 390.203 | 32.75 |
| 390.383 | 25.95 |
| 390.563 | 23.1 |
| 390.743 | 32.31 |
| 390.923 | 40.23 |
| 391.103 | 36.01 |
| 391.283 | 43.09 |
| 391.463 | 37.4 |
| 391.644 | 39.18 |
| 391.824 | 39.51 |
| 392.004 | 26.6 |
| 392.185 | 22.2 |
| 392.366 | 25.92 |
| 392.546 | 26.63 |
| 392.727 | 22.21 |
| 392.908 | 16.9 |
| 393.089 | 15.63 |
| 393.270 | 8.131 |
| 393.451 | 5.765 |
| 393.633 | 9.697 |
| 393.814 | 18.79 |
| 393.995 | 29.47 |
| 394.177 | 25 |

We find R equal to 0.48 mag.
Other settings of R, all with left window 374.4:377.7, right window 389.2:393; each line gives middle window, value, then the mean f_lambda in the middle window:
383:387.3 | 0.476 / 18.5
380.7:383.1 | 0.450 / 18.1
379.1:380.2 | -0.077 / 28.6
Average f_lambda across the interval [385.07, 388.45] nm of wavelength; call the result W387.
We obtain 19.7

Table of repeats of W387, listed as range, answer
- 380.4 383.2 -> 19.4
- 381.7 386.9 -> 17.5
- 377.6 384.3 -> 24.6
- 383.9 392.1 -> 25.5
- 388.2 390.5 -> 28.6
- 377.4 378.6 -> 41.9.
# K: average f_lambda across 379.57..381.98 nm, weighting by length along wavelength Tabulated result 26.3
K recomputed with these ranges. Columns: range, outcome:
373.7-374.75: 18.4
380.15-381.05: 31.3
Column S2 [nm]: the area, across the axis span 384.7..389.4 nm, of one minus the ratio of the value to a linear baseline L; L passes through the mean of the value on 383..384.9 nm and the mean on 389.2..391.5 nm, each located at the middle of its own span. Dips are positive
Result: 0.631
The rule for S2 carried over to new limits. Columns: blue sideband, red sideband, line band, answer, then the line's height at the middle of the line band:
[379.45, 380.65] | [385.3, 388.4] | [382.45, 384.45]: 0.855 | 25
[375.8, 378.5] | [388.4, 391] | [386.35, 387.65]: 0.404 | 30.5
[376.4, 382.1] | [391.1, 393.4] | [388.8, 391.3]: -0.428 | 27.6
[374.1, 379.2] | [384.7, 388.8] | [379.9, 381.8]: -0.157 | 24.8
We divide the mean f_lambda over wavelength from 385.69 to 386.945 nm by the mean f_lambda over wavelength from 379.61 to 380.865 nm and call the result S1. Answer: 0.67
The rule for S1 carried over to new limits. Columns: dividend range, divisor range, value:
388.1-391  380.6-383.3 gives 1.61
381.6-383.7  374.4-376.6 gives 0.68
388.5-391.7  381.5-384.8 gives 2.00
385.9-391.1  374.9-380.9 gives 0.83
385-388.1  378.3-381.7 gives 0.66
